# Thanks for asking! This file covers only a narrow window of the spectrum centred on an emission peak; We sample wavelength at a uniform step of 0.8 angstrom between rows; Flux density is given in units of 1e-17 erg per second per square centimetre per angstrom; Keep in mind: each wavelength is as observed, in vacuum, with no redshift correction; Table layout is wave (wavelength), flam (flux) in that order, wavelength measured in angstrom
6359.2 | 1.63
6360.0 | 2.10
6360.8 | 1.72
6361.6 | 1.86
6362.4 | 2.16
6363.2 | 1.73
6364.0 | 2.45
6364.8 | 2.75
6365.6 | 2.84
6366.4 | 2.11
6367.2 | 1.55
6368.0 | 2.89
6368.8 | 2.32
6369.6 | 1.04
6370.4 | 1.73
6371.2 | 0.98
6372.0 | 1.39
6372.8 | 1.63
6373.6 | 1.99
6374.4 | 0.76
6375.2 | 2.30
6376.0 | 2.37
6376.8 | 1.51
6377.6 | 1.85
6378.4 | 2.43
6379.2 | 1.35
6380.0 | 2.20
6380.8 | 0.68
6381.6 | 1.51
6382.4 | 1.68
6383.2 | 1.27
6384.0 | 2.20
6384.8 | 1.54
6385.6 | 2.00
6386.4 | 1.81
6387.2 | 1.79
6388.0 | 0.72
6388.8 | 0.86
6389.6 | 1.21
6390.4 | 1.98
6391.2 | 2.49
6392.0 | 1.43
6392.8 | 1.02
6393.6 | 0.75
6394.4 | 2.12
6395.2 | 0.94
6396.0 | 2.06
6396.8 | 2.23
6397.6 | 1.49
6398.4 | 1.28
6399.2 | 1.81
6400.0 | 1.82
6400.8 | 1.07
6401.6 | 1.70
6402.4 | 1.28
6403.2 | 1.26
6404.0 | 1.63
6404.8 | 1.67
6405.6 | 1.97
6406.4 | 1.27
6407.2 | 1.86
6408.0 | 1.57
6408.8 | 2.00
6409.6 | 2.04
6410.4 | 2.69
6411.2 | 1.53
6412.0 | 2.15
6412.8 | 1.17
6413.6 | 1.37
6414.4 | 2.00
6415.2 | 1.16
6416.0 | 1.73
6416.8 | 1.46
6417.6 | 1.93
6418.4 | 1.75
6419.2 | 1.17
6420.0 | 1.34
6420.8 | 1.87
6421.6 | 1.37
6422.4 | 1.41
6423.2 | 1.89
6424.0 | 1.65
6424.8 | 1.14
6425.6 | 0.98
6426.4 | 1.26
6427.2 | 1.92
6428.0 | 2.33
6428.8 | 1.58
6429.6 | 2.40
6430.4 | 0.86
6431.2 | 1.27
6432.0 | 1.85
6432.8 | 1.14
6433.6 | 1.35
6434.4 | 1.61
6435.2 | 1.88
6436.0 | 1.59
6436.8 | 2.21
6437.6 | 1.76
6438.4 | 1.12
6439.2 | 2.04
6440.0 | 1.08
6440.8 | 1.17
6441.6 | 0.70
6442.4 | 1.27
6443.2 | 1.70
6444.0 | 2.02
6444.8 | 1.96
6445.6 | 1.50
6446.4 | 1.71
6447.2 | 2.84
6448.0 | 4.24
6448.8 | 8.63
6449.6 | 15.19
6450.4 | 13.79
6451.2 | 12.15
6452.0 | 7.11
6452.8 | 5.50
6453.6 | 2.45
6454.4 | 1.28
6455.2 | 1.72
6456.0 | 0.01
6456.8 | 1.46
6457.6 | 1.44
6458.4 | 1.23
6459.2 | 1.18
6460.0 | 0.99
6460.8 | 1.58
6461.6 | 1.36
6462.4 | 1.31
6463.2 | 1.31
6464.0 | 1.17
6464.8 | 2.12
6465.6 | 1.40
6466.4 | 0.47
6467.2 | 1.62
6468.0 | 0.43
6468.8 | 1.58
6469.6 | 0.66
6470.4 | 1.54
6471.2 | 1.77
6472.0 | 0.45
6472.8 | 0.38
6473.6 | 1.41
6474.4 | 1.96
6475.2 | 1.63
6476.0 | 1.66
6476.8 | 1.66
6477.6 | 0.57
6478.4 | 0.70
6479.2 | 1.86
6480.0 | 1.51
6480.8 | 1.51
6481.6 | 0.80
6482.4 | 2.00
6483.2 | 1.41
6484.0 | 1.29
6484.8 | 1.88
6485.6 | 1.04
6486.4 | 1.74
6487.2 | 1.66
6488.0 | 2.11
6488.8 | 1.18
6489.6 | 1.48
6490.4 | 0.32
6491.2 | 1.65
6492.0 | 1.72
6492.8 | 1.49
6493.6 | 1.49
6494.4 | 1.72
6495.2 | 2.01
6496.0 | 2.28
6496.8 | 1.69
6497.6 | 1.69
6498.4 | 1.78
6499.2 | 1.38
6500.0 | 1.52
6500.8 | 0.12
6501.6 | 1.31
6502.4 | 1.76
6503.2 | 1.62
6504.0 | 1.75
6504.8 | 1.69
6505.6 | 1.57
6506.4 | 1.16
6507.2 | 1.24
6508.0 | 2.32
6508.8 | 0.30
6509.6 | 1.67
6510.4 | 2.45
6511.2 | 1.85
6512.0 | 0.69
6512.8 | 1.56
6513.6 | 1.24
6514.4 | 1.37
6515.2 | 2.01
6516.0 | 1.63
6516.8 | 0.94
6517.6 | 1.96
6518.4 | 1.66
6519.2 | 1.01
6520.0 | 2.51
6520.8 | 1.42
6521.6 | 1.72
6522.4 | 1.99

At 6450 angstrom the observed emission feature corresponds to H-beta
